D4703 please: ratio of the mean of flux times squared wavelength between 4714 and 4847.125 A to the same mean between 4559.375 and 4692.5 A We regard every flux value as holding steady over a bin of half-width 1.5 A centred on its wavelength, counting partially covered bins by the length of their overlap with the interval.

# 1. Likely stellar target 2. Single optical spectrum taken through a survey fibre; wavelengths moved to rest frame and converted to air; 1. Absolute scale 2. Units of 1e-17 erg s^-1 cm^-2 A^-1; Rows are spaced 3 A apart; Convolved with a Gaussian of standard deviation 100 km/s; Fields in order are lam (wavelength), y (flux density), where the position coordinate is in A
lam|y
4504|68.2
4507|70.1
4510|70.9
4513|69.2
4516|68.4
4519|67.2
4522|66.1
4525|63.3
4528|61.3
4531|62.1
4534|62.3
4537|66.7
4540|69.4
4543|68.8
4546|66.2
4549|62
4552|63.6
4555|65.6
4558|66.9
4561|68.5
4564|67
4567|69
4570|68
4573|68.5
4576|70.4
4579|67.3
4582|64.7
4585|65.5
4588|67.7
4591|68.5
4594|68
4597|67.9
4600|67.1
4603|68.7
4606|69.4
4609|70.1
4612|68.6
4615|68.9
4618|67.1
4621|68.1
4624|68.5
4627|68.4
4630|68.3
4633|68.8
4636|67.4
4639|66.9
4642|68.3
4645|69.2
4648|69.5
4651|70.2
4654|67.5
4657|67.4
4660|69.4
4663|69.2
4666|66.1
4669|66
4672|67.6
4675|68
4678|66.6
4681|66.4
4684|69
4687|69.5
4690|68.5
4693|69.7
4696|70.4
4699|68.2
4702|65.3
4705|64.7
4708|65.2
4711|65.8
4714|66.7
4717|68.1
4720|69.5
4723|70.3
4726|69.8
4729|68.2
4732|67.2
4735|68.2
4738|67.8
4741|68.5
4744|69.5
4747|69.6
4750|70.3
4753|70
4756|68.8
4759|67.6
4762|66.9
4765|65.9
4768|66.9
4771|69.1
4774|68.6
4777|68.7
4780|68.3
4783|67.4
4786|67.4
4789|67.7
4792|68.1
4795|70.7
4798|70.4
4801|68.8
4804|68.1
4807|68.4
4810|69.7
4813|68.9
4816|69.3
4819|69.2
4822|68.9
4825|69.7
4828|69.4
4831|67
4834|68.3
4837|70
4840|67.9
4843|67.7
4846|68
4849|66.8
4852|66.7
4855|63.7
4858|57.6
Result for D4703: 1.08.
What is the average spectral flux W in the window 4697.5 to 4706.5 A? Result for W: 66.1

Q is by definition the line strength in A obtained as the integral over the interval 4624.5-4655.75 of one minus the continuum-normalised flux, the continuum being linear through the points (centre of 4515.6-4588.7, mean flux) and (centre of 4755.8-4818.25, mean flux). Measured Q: -0.66 A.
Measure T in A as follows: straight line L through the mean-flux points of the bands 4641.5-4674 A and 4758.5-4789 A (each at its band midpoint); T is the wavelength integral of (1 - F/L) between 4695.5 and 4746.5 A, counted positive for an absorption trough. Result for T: 0.1 A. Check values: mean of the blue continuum 68.2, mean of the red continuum 67.7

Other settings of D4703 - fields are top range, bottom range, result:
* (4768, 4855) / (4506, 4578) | 1.15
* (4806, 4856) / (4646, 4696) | 1.07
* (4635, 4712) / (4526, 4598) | 1.07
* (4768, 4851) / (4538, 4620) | 1.12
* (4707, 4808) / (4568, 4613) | 1.08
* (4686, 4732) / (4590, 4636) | 1.04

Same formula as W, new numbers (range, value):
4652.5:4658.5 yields 67.5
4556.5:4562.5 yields 67.7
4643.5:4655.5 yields 69.1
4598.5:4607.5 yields 68.4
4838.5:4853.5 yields 67.4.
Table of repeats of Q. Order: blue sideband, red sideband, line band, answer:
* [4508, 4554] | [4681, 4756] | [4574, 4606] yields -0.50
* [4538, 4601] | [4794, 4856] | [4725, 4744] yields -0.09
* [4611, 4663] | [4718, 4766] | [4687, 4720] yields 0.53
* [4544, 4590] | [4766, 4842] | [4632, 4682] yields -0.32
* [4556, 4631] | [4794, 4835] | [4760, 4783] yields 0.37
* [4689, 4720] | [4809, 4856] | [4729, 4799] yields -0.66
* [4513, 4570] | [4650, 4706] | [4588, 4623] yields -0.79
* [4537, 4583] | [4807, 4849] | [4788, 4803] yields -0.15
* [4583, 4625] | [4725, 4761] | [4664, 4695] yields 0.29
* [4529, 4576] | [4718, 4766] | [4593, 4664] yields -1.22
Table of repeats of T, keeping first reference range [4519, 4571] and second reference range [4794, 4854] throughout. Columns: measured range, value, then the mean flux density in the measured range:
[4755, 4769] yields 0.17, 67.2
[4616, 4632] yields -0.38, 68.1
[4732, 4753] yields -0.35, 68.9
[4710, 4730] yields -0.26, 68.4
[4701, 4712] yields 0.36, 65.2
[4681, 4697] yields -0.45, 69.1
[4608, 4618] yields -0.36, 68.8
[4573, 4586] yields -0.22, 67.2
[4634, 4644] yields -0.15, 67.7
